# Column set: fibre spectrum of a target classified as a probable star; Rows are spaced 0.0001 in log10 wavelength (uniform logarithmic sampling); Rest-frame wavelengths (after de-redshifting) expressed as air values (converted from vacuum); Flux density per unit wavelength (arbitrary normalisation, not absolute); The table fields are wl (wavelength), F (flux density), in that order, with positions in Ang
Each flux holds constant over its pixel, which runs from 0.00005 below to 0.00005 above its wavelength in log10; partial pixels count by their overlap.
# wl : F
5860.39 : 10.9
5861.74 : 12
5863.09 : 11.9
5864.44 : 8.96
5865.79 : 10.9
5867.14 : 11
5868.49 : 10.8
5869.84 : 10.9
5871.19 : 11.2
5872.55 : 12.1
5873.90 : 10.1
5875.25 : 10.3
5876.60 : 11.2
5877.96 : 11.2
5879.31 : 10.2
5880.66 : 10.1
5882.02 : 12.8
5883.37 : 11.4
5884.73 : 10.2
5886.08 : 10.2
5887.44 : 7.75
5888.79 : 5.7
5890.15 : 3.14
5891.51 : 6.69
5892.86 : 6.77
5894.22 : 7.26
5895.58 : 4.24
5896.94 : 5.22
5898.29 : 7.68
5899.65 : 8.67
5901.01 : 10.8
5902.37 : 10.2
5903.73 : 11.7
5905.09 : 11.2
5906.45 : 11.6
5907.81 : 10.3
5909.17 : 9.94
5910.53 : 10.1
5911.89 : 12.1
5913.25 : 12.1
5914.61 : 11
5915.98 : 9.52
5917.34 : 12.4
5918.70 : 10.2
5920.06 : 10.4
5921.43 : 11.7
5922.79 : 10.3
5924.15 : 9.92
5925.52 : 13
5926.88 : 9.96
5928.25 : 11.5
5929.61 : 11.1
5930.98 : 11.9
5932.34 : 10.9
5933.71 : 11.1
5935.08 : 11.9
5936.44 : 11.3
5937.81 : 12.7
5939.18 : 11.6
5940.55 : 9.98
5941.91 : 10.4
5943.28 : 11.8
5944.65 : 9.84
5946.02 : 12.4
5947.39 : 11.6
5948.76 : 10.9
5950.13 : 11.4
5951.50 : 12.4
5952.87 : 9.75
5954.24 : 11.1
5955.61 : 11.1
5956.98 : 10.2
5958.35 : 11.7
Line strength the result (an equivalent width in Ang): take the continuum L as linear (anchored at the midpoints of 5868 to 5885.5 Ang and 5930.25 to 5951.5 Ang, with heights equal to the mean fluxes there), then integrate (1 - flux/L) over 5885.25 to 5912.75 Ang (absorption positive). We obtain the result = 6.2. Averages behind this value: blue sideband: 11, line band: 8.6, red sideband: 11.3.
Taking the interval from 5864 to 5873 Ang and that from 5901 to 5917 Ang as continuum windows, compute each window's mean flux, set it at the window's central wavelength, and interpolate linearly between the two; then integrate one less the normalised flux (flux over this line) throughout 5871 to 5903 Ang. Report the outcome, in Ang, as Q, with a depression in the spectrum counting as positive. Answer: 5.74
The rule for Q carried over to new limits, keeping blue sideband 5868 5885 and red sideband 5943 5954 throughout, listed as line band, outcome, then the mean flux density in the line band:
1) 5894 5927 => 3.0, 10.1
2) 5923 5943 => -0.1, 11.2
